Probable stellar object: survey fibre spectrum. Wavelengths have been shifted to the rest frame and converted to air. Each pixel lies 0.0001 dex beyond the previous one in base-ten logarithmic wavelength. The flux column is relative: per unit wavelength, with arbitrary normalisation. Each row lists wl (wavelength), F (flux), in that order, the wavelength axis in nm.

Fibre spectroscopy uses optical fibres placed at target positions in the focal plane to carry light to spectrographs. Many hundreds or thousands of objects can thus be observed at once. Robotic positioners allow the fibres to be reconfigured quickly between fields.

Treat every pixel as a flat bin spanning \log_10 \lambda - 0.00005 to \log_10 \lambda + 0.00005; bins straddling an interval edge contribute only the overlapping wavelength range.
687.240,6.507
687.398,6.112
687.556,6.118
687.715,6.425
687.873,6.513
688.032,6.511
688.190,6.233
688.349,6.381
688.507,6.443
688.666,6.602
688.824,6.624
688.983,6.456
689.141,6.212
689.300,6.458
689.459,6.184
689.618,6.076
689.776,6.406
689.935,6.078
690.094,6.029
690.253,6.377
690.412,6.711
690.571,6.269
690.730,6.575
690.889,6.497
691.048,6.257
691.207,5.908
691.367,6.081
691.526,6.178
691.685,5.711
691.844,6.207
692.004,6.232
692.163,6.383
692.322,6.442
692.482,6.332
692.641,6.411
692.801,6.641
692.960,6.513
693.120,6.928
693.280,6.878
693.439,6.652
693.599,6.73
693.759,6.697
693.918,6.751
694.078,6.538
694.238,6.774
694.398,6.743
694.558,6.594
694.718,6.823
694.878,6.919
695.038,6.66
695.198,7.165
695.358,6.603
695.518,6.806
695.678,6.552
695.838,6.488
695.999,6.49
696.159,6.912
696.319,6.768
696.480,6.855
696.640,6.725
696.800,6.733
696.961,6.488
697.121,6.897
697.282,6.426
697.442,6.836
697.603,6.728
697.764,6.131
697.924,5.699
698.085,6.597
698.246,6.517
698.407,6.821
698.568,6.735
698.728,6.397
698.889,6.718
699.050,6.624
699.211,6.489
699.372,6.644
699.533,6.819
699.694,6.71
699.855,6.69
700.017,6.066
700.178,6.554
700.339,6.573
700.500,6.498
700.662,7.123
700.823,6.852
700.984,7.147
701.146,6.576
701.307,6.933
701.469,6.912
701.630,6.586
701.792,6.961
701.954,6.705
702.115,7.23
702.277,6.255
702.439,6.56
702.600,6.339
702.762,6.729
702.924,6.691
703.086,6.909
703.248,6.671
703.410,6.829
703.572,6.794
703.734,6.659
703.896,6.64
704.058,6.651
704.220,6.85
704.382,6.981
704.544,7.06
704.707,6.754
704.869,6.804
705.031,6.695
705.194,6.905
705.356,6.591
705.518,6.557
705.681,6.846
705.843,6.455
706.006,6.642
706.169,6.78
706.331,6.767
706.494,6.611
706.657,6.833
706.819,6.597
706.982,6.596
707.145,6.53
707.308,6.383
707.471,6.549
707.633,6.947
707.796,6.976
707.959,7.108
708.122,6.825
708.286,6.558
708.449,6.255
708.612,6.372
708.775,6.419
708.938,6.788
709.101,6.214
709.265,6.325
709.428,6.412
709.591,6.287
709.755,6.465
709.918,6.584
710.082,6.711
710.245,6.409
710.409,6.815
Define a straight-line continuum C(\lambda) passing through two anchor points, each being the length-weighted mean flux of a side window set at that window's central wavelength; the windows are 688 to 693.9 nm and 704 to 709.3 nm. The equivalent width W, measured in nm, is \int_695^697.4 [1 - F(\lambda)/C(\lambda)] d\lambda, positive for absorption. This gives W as -0.082 nm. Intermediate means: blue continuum 6.39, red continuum 6.68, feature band 6.71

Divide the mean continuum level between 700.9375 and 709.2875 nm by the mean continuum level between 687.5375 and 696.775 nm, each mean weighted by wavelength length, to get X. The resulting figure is 1.0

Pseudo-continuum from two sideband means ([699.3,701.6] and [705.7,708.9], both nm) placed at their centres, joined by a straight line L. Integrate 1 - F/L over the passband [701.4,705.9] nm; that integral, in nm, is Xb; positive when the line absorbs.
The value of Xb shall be -0.03 nm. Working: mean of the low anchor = 6.72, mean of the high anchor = 6.65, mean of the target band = 6.74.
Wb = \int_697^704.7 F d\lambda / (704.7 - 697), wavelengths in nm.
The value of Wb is 6.68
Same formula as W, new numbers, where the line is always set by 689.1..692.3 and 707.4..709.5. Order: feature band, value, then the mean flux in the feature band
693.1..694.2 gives -0.07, 6.73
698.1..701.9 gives -0.15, 6.69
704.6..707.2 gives -0.06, 6.69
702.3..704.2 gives -0.05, 6.67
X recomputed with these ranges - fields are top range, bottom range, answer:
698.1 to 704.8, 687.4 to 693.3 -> 1.06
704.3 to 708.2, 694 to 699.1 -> 1.01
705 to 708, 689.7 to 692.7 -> 1.07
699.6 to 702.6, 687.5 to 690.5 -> 1.05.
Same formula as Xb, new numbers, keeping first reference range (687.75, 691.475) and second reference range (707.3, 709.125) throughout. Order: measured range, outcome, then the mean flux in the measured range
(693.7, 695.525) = -0.09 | 6.76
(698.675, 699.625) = -0.02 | 6.62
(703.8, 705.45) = -0.05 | 6.79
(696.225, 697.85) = -0.05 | 6.66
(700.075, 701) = -0.03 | 6.75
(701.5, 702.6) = -0.03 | 6.7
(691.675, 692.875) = 0.01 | 6.33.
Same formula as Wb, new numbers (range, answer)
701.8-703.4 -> 6.7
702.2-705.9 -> 6.71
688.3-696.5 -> 6.5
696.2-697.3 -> 6.72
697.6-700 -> 6.54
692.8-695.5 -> 6.75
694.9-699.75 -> 6.64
